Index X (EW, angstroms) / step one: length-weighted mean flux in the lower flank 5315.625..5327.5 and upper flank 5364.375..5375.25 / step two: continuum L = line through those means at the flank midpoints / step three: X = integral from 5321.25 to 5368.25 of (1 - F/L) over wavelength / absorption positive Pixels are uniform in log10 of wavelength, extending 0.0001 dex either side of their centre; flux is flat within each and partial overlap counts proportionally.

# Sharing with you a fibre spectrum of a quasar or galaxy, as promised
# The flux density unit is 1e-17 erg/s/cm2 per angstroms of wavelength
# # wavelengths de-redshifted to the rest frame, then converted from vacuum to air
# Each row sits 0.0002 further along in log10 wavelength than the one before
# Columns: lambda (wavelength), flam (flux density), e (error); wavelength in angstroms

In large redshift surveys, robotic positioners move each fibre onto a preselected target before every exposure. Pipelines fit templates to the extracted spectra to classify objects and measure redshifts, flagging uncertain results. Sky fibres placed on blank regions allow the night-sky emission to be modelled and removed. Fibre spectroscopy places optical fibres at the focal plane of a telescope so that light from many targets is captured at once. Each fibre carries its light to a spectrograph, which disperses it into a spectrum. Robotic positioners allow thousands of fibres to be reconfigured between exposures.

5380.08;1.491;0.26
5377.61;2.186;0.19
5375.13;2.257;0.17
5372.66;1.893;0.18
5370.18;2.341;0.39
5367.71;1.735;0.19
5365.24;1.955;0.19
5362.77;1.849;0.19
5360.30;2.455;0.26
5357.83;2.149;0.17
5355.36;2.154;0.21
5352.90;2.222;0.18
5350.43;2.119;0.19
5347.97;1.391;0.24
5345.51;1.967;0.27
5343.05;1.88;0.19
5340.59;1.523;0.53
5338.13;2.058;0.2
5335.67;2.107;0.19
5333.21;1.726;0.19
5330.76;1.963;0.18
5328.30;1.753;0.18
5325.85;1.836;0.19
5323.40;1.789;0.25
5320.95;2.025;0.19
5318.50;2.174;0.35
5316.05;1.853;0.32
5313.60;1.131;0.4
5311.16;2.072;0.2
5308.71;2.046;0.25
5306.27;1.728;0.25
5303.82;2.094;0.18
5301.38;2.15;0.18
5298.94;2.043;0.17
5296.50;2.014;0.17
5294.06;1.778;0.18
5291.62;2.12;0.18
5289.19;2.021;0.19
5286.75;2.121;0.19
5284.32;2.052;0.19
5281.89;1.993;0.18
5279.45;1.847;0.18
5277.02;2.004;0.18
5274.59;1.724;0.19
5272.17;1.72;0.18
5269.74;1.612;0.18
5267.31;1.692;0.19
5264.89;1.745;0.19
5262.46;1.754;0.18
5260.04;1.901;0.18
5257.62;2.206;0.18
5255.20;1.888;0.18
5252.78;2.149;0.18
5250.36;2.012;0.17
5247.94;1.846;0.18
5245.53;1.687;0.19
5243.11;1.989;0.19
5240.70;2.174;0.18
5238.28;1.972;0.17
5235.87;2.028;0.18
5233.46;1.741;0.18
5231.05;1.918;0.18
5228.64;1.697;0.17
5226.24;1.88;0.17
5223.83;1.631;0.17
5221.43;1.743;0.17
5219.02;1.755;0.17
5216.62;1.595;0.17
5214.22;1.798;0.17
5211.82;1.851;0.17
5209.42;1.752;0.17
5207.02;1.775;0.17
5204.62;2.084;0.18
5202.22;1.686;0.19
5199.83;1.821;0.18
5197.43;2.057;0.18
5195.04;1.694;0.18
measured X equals 1.0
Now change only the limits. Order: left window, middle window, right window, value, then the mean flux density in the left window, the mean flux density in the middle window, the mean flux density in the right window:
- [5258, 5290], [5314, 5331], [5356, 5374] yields 0.8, 1.87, 1.87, 2.06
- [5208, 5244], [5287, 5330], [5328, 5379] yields 0.2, 1.83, 1.92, 1.99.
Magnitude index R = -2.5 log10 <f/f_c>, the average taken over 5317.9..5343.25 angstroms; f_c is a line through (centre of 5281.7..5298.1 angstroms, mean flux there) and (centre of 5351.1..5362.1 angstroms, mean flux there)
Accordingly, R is 0.14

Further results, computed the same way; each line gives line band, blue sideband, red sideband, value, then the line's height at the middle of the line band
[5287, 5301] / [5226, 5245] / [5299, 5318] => -0.07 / 1.9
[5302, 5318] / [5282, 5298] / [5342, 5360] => 0.09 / 2.01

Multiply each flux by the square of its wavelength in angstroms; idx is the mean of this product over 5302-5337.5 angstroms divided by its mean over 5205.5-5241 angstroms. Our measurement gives 1.08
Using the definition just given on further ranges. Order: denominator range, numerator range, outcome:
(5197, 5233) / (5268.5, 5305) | 1.12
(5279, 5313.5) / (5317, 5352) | 0.96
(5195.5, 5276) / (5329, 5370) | 1.11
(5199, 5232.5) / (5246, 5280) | 1.06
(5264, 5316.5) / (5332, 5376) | 1.08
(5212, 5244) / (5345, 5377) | 1.17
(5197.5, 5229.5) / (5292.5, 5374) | 1.14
